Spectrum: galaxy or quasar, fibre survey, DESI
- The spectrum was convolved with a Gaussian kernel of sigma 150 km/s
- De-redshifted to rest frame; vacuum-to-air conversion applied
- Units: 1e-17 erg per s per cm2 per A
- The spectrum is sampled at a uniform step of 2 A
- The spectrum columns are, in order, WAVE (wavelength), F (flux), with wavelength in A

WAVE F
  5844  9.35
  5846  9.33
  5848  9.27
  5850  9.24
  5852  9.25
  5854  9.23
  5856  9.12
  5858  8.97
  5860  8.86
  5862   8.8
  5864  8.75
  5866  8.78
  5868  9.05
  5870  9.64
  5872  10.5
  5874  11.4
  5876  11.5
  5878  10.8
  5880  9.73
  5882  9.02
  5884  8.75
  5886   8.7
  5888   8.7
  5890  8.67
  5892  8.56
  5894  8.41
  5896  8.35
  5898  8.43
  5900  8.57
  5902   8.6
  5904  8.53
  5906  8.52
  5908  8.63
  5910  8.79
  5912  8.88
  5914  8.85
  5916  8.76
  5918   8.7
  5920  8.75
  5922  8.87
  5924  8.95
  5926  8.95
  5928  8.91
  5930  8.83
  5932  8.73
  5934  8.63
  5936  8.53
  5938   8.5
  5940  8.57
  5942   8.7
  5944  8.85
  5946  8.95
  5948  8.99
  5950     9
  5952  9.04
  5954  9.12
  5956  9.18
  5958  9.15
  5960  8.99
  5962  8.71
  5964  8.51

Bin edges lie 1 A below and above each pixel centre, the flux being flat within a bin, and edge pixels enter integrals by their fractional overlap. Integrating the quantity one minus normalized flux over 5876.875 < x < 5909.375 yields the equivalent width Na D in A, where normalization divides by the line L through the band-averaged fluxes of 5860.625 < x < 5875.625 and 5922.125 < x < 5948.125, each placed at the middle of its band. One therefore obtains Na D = 1.7 A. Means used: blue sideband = 9.62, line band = 8.82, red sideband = 8.77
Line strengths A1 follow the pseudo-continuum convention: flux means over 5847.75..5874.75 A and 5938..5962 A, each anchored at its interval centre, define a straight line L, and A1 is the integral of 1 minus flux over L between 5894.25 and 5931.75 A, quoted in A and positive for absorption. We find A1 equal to 1.6 A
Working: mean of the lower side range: 9.33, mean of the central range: 8.71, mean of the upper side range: 8.93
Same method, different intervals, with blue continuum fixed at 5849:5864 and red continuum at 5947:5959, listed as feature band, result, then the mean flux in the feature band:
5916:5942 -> 0.9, 8.74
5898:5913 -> 0.7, 8.63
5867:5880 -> -2.0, 10.4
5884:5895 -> 0.5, 8.62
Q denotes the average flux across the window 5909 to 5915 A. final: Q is 8.84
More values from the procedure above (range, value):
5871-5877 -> 11.1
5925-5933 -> 8.86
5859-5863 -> 8.83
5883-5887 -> 8.72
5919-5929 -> 8.89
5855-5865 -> 8.9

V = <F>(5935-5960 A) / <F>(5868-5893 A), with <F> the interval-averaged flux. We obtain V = 0.92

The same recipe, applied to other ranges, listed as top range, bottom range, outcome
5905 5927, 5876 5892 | 0.94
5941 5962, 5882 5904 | 1.05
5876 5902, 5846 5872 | 0.98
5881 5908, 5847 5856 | 0.93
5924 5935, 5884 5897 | 1.03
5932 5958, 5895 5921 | 1.02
